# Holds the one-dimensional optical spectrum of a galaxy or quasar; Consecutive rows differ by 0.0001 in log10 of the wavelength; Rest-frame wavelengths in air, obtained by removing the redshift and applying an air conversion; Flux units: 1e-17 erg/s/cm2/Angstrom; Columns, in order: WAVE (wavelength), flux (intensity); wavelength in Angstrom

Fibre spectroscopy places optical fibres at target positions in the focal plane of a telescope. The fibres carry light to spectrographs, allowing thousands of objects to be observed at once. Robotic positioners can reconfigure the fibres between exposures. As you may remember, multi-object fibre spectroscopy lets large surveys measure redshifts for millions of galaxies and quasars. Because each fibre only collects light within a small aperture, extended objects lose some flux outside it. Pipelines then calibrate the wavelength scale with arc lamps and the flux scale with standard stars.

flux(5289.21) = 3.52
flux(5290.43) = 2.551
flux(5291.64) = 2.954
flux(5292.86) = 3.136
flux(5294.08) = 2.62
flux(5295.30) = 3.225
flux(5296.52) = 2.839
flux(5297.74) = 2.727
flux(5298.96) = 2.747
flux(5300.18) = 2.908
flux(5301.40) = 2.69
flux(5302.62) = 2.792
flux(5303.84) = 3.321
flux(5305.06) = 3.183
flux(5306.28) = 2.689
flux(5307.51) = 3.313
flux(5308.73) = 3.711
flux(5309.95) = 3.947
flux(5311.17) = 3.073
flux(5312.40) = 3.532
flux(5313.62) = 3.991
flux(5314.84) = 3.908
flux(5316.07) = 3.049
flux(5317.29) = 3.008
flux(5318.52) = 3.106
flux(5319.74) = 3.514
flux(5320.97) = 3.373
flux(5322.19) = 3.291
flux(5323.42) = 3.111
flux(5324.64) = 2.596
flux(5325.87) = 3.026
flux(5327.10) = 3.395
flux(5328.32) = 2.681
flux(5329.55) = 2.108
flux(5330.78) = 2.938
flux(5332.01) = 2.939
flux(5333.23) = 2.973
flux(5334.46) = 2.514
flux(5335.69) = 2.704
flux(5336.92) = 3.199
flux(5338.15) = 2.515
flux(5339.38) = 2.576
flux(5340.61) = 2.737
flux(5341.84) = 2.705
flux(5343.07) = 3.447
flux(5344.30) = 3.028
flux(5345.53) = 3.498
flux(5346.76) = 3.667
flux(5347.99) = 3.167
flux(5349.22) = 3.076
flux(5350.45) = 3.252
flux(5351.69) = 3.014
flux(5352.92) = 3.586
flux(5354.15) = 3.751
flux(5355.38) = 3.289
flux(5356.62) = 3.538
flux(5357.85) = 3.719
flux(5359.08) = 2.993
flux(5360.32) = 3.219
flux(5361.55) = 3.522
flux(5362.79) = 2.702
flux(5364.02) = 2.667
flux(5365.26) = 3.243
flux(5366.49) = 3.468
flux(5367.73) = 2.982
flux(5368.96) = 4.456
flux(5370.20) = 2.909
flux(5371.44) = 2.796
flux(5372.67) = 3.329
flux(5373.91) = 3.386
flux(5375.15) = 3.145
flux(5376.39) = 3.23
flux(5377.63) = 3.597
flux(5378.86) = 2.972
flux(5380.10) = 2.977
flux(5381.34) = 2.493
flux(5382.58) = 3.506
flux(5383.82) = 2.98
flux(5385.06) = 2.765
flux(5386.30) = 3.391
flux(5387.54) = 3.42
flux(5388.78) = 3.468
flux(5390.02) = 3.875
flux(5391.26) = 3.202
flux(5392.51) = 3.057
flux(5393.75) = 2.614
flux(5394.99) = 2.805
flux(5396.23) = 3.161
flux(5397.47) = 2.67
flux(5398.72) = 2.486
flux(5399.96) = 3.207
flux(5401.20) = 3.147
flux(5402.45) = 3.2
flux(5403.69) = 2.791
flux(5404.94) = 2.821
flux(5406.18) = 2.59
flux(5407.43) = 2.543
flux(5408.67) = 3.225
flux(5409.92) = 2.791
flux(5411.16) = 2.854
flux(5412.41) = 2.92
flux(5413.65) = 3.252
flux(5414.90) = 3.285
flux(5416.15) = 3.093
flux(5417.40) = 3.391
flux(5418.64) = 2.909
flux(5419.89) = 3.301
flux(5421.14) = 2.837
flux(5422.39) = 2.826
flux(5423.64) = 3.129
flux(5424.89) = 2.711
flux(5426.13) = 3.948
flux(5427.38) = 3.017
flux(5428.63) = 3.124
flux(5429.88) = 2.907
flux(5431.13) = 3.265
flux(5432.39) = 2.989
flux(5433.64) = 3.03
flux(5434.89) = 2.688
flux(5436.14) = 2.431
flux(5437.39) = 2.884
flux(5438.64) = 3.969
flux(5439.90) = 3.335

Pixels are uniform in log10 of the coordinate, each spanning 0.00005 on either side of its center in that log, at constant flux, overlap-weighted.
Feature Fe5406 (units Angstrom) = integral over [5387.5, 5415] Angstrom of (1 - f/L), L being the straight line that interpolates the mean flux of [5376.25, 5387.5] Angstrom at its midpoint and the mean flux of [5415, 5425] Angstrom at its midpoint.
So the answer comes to 0.7 Angstrom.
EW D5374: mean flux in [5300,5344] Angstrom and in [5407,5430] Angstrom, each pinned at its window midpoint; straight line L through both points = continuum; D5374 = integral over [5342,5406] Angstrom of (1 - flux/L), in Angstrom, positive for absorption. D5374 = -2.4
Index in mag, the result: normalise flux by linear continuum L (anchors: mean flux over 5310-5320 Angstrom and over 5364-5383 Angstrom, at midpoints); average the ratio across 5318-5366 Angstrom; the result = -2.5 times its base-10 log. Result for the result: 0.08 mag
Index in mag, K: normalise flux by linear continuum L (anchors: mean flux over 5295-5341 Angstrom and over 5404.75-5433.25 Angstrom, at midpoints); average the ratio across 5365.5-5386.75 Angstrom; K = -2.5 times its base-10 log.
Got -0.054 mag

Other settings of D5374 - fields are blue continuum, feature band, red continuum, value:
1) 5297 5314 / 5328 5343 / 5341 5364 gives 2.3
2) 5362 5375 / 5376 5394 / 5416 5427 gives 0.0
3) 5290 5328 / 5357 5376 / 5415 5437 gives -0.9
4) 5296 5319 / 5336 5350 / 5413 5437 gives 0.4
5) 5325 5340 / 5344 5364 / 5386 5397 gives -2.4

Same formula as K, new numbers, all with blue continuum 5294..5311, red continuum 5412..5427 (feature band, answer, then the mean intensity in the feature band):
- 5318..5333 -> 0.026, 3.01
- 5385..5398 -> -0.011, 3.15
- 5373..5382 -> -0.004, 3.12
